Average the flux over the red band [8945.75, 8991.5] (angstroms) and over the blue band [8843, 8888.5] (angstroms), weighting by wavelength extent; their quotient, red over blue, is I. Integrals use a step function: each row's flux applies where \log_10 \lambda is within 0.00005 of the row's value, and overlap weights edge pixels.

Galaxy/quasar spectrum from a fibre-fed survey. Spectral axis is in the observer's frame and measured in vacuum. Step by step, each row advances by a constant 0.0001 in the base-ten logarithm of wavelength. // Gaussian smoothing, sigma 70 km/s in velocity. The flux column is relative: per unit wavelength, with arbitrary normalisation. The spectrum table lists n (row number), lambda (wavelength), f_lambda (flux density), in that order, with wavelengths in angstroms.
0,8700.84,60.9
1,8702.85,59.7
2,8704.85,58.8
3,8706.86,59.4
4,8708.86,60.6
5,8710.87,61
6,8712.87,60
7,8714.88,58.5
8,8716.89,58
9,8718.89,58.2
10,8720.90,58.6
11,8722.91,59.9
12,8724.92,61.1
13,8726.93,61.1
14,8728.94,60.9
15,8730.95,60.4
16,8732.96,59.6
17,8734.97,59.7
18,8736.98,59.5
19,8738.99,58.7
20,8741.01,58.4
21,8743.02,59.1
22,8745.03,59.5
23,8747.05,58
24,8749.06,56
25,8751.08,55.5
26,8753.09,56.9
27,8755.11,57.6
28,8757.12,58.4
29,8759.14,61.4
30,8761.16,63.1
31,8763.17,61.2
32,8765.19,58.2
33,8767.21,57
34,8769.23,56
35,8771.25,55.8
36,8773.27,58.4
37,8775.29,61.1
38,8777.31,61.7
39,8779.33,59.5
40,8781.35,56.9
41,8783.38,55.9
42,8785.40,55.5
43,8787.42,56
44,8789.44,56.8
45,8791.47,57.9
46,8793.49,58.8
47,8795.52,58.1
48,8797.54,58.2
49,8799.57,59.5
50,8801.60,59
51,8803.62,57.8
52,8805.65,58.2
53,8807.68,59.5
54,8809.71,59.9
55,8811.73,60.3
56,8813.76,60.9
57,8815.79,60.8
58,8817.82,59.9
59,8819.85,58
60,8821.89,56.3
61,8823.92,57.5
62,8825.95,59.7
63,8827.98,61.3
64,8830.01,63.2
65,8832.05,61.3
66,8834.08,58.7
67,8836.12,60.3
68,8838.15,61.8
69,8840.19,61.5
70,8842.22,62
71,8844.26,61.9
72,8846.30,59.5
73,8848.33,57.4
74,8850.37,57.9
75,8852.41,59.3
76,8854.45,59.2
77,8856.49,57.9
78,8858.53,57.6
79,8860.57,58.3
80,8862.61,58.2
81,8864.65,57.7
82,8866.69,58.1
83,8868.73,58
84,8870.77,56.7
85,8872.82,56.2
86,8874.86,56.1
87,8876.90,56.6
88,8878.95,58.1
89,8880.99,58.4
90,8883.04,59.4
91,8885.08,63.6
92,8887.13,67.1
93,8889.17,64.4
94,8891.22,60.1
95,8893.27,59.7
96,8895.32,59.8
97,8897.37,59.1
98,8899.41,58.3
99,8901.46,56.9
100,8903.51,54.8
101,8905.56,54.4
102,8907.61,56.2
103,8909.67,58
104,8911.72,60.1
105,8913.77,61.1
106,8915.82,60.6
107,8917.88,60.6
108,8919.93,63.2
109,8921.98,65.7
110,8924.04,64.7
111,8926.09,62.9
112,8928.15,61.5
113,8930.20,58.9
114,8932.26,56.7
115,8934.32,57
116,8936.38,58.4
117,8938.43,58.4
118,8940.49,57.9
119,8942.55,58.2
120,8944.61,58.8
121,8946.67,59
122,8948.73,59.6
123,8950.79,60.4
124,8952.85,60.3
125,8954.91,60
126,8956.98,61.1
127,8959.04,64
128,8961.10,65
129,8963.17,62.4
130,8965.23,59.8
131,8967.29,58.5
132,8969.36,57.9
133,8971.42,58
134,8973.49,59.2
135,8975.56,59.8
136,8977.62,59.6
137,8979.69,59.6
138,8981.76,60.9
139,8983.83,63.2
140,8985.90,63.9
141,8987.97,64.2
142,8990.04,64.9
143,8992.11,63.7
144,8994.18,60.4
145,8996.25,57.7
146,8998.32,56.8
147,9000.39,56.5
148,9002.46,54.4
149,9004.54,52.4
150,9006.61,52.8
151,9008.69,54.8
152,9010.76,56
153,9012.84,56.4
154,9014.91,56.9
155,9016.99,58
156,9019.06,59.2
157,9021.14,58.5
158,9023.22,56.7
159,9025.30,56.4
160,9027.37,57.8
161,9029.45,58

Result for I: 1.0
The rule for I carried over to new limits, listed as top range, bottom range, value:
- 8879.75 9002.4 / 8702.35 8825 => 1.02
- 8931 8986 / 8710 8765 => 1.01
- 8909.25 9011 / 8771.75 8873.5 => 1.02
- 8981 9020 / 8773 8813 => 1.00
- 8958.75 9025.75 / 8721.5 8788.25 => 1.00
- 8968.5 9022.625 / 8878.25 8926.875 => 0.97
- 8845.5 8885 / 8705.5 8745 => 0.97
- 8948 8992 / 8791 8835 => 1.03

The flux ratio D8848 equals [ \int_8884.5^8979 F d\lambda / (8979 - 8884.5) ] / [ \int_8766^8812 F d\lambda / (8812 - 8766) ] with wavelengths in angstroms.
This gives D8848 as 1.03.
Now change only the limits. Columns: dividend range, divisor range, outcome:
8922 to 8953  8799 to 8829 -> 1.01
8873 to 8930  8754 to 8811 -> 1.03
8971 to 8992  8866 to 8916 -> 1.05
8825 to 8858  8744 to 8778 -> 1.03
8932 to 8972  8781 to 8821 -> 1.02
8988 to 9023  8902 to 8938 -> 0.97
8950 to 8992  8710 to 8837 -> 1.04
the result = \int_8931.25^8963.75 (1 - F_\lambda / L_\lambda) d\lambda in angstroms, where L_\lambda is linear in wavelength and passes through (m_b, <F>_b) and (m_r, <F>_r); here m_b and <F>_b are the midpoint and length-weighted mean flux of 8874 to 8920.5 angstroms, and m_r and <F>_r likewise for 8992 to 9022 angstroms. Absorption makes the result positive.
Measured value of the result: -0.9 angstroms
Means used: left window 59.4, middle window 59.8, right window 56.8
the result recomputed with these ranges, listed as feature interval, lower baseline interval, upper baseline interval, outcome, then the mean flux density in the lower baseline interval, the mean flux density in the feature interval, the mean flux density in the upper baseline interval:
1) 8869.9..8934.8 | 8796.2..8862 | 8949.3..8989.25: 0.7 angstroms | 59.5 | 59.6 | 60.9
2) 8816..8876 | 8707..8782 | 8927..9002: 0.5 angstroms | 59.1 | 59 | 60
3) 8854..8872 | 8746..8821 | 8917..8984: 0.4 angstroms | 58.5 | 57.9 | 60.3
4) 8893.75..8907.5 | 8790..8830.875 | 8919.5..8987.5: 0.6 angstroms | 59.2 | 57.3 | 60.4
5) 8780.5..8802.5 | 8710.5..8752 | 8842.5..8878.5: 0.4 angstroms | 59.1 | 57.5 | 58.1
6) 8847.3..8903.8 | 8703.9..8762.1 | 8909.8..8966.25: 1.3 angstroms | 59.2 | 58.8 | 60.6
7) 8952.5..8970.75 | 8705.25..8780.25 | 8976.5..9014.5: -0.7 angstroms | 59.1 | 61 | 58.8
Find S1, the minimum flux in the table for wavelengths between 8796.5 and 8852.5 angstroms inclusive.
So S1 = 56.3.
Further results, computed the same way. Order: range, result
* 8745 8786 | 55.5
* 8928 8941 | 56.7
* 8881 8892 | 59.4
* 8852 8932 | 54.4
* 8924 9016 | 52.4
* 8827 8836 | 58.7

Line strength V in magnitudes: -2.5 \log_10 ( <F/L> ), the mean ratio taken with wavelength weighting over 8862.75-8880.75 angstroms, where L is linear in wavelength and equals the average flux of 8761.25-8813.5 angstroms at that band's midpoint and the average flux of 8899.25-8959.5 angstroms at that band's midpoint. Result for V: 0.03 mag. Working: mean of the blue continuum 58.4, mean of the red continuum 59.6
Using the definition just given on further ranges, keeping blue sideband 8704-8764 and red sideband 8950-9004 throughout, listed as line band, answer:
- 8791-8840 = 0.00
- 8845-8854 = 0.02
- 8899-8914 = 0.05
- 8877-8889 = -0.02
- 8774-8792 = 0.03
